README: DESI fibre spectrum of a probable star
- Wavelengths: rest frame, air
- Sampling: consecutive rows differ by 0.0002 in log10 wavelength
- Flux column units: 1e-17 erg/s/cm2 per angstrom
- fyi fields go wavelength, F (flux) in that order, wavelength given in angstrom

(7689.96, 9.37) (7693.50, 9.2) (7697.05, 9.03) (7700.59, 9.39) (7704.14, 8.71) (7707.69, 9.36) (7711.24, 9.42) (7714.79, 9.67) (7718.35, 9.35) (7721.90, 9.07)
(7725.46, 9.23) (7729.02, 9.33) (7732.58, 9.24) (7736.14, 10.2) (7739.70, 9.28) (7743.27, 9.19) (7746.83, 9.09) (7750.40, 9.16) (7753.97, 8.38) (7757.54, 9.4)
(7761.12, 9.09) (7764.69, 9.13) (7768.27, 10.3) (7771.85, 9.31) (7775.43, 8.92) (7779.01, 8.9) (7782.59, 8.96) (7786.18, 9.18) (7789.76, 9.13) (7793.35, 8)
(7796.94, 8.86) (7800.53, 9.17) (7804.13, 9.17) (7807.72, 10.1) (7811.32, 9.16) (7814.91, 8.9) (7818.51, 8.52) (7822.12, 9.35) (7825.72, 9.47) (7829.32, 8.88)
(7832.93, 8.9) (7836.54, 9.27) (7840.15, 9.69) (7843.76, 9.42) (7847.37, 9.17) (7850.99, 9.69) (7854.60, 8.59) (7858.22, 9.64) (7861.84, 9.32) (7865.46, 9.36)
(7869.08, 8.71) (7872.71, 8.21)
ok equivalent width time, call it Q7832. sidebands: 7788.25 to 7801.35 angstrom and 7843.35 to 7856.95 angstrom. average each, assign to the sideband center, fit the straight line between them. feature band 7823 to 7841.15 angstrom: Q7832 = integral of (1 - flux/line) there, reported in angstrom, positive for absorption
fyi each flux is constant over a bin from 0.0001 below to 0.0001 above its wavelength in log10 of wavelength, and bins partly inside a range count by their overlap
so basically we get -0.3 angstrom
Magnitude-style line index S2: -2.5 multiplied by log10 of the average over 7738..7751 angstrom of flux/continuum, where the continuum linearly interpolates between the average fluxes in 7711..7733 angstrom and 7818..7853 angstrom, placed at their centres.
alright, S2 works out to 0.02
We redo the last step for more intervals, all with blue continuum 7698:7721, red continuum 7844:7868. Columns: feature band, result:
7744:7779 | 0.01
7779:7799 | 0.05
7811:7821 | 0.05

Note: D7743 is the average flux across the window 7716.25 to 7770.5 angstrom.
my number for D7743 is 9.3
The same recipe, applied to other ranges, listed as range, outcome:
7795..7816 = 9.23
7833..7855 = 9.32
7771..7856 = 9.11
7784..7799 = 8.8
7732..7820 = 9.15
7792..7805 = 8.8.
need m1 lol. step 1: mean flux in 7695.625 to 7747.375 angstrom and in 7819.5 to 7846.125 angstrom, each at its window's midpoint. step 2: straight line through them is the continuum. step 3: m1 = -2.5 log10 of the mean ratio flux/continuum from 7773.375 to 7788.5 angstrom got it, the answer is 0.03 mag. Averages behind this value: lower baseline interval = 9.31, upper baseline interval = 9.26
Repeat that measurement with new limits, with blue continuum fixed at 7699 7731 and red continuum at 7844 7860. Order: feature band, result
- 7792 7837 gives 0.03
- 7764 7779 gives -0.01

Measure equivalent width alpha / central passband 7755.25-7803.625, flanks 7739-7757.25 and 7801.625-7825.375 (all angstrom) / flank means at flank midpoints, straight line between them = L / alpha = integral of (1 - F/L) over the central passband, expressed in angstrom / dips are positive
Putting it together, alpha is 0.12 angstrom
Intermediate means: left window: 9.04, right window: 9.21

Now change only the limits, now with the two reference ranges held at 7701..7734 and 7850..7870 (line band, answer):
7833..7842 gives -0.1 angstrom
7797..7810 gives -0.2 angstrom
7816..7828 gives 0.2 angstrom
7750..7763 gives 0.4 angstrom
